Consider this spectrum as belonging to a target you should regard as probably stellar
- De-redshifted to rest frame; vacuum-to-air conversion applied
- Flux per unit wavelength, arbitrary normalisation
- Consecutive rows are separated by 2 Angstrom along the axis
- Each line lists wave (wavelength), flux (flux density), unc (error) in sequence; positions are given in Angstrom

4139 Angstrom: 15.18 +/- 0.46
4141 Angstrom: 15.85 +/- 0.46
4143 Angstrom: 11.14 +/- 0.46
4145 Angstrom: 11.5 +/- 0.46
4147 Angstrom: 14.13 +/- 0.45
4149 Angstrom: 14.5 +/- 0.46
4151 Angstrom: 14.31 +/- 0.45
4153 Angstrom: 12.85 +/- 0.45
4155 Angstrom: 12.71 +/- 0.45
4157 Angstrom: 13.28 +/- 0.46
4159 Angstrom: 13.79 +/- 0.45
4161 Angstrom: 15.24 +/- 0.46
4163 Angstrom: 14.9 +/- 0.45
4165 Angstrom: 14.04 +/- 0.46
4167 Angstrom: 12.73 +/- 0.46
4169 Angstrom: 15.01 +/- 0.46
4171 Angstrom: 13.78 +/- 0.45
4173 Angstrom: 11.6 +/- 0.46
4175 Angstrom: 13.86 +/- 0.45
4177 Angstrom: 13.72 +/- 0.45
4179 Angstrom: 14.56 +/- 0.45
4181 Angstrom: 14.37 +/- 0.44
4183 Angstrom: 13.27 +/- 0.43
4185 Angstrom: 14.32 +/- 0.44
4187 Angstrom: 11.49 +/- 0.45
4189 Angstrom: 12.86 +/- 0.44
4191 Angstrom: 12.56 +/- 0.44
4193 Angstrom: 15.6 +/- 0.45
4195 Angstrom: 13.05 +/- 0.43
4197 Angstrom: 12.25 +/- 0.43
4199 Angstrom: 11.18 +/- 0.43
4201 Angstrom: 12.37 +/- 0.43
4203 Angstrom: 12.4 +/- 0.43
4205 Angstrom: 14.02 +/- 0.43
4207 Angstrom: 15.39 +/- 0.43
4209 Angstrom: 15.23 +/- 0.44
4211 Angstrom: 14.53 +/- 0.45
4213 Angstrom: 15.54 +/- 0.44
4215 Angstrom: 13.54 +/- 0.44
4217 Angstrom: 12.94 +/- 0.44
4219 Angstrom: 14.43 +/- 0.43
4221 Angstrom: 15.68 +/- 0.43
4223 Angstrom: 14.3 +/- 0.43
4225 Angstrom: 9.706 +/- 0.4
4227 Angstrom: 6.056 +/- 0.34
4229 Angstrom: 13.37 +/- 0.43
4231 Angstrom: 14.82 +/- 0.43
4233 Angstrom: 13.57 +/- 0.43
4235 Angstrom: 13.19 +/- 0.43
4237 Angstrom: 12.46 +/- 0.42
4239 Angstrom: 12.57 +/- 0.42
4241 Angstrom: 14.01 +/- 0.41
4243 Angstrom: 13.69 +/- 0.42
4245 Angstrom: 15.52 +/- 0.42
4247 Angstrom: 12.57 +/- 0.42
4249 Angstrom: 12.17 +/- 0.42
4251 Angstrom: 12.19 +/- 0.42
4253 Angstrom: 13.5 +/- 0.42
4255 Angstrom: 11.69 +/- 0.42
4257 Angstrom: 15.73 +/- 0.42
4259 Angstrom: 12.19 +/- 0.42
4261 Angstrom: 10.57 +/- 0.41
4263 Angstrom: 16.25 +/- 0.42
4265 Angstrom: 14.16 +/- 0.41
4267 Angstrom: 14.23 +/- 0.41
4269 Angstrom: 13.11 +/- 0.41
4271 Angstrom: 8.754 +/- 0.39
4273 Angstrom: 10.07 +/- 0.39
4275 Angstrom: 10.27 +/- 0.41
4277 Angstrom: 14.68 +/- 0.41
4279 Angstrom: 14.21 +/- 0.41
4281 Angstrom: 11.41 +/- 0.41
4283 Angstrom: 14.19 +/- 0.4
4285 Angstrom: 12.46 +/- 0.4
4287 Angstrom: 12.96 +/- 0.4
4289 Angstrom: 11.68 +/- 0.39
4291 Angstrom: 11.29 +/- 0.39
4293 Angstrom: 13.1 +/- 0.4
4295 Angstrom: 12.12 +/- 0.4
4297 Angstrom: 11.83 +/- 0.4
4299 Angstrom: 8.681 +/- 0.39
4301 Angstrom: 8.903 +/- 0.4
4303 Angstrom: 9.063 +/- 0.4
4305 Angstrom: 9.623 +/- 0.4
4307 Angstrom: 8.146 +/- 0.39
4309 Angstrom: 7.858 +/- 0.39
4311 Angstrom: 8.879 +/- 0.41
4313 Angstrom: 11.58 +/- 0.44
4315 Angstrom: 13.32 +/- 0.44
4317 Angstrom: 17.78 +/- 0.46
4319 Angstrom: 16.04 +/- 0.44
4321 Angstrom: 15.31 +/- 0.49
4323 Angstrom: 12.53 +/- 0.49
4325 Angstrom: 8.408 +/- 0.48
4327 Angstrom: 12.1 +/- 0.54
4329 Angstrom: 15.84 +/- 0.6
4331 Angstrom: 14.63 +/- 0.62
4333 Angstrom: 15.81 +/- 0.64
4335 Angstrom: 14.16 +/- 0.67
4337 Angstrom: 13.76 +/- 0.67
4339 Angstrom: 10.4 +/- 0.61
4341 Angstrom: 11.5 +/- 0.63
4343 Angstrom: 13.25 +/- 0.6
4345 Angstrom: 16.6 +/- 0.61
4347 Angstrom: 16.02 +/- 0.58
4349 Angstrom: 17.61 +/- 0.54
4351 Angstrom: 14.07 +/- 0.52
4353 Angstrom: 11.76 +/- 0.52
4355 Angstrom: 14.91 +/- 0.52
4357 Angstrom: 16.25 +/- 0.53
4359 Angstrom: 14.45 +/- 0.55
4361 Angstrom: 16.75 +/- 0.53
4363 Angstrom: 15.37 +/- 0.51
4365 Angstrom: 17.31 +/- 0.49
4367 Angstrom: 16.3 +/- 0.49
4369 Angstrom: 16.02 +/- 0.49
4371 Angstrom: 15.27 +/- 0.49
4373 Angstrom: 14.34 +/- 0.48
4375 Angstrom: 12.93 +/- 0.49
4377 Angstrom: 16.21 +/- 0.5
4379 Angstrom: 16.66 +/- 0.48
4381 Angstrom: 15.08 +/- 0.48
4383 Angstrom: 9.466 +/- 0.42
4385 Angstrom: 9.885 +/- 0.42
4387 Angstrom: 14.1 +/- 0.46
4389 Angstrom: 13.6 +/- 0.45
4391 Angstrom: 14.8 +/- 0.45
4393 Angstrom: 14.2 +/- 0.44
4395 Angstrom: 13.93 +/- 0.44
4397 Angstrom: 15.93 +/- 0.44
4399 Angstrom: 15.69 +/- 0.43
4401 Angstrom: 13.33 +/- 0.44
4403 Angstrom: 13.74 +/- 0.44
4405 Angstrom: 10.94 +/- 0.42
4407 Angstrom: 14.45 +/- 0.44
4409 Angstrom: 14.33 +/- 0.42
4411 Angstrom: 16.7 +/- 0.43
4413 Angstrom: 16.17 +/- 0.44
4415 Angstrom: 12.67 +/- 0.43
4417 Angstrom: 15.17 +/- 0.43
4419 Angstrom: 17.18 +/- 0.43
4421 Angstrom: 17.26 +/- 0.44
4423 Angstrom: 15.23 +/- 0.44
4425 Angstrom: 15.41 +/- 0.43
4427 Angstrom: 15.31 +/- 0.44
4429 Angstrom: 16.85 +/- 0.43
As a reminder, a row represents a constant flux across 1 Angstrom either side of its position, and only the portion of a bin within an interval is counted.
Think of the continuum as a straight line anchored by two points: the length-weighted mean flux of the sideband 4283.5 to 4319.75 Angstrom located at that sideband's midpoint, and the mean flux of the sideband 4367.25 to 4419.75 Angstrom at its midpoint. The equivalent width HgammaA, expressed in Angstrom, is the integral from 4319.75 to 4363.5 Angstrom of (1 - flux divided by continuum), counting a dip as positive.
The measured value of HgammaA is -5.0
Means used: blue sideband 11.4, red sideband 14.4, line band 14.2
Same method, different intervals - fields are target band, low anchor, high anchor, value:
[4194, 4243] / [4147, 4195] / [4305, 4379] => 2.0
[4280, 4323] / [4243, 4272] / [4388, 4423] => 5.8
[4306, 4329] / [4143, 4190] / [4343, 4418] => 3.5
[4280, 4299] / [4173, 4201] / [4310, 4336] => 1.9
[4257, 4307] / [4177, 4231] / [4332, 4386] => 7.2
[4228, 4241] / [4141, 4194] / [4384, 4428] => 0.4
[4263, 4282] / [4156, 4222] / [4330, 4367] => 2.3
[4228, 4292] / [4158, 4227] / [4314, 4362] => 4.5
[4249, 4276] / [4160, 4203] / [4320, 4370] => 2.8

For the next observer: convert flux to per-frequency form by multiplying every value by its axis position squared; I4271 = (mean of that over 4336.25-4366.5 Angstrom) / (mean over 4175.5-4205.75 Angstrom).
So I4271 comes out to 1.20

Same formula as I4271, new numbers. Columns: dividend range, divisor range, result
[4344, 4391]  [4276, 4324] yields 1.28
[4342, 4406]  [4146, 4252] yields 1.18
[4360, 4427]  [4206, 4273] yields 1.20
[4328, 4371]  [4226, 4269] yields 1.20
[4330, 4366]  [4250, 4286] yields 1.20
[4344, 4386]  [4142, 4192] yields 1.22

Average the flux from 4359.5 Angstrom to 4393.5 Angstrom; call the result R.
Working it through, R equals 14.6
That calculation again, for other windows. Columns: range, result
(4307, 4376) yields 14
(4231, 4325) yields 12.4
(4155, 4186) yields 13.9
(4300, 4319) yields 10.9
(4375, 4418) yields 14.1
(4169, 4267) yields 13.3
